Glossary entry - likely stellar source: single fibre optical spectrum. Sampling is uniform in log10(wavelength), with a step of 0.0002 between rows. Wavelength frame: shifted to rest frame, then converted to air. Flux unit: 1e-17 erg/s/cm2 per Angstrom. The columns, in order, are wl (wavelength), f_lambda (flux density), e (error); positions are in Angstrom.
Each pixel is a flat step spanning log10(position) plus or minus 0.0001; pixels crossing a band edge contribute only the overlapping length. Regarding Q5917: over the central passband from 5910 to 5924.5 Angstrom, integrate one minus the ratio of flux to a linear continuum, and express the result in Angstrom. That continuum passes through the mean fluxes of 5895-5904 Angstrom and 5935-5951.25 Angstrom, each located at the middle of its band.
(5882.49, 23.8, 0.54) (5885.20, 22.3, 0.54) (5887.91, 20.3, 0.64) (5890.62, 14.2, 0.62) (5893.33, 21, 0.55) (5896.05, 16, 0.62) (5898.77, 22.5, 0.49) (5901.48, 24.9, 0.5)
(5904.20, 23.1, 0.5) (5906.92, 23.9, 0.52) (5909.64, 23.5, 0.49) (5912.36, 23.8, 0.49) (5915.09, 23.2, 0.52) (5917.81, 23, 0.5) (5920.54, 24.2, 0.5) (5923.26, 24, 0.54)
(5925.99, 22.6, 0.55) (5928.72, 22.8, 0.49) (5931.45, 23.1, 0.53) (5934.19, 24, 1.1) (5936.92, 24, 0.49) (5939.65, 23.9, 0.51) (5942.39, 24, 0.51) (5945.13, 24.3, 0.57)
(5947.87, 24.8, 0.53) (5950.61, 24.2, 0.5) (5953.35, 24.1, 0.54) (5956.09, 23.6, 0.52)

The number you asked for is -0.6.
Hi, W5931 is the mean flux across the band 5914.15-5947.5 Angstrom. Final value 23.6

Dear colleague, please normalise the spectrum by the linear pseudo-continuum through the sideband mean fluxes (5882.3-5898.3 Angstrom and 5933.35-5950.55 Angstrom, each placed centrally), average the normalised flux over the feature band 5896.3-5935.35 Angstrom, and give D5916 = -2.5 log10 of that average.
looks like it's -0.07 mag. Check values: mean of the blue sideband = 19.4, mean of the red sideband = 24.2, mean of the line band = 23.3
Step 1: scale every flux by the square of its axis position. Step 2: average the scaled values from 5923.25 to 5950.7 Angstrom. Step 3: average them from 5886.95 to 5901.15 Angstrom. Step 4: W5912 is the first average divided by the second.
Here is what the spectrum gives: 1.3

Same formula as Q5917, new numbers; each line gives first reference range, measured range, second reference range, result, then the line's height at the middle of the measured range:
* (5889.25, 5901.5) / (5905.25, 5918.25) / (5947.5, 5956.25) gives -1.8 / 20.6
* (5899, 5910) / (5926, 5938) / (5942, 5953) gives 0.4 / 24.1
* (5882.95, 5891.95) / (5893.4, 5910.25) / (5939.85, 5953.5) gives -1.3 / 20.6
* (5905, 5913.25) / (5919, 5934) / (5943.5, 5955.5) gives 0.4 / 24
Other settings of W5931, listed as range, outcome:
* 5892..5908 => 21.9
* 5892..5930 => 22.8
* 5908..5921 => 23.5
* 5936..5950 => 24.2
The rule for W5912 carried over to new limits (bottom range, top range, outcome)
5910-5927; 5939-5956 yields 1.04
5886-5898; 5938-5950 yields 1.35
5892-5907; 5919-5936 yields 1.09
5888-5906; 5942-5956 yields 1.21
